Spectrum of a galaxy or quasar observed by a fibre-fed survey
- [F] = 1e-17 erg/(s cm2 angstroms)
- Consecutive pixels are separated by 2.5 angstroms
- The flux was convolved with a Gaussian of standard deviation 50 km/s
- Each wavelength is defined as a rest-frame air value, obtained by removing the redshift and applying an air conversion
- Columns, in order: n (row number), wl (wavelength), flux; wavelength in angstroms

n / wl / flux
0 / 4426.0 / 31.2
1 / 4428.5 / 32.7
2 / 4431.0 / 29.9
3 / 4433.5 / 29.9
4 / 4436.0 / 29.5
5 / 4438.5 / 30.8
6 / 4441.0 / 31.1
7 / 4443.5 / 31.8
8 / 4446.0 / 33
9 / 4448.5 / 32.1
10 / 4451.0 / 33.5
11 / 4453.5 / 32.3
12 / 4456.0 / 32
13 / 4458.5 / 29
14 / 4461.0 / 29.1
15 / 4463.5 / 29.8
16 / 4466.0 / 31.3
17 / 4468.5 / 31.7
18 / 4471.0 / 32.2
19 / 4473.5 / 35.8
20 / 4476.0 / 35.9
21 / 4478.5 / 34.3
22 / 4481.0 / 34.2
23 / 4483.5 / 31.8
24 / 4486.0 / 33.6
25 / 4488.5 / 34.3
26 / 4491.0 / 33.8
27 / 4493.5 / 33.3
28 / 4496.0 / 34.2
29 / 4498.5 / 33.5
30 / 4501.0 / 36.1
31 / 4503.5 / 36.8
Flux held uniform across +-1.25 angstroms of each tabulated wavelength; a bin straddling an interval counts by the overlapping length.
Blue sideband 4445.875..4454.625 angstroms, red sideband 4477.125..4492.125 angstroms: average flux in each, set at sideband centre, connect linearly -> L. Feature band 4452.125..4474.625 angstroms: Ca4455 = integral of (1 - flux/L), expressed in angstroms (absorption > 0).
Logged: 1.1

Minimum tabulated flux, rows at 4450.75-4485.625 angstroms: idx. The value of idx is 29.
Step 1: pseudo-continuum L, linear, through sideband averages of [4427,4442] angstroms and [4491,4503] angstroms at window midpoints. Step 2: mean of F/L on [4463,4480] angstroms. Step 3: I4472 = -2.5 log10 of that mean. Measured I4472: -0.009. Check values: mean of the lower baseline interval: 30.7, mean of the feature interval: 33.2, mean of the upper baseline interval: 34.4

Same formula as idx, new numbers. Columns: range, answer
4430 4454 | 29.5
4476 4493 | 31.8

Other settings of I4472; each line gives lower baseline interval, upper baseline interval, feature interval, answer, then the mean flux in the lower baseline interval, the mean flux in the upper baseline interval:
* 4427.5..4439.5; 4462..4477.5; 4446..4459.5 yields -0.01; 30.5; 32.7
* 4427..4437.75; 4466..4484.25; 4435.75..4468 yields 0.02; 30.5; 33.6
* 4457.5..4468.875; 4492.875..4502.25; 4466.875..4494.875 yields -0.05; 30.1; 34.3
